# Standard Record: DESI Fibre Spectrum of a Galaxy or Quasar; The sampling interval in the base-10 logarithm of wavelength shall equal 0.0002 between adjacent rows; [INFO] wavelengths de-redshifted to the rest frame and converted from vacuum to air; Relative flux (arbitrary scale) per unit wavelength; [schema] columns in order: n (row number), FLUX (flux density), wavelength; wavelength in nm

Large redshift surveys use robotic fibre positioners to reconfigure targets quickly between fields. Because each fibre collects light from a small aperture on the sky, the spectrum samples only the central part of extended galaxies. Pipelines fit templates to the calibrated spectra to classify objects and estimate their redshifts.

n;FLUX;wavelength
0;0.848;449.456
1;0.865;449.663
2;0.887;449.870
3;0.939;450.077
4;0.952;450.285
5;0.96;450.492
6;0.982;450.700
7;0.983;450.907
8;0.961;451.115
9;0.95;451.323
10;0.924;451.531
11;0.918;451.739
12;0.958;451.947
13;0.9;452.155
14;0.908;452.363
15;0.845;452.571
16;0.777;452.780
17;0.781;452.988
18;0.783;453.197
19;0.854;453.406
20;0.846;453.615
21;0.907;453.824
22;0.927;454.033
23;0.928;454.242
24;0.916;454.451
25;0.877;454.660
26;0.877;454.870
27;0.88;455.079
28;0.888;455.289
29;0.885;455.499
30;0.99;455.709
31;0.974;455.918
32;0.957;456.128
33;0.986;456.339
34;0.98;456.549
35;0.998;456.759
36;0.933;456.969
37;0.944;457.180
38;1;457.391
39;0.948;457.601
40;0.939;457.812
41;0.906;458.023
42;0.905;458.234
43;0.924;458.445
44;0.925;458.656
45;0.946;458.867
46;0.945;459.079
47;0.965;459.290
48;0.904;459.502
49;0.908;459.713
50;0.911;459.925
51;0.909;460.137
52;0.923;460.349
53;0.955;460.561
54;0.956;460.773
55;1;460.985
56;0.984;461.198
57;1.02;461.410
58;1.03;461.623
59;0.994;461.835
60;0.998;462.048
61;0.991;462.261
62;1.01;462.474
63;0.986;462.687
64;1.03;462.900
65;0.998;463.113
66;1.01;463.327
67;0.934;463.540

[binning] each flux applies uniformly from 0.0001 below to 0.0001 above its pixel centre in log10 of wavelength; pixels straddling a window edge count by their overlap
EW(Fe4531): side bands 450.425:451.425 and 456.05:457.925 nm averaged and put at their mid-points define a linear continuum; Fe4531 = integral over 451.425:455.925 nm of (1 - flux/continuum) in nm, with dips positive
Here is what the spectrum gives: 0.37 nm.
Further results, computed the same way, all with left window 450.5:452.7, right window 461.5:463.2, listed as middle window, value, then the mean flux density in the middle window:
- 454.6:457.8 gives 0.071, 0.942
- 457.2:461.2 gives 0.183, 0.939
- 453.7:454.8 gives 0.048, 0.909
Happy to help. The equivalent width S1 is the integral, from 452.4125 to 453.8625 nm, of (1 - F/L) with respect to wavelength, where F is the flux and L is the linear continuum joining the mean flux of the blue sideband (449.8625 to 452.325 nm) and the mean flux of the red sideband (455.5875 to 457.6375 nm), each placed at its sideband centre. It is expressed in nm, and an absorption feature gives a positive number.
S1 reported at 0.193 nm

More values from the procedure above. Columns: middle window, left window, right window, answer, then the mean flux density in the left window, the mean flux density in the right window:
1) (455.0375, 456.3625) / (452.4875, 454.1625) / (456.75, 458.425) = -0.06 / 0.841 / 0.942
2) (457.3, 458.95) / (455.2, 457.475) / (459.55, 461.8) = 0.04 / 0.958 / 0.96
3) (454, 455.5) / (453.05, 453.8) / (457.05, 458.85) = -0.06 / 0.833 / 0.937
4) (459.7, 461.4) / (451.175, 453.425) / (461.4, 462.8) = 0.06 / 0.875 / 1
